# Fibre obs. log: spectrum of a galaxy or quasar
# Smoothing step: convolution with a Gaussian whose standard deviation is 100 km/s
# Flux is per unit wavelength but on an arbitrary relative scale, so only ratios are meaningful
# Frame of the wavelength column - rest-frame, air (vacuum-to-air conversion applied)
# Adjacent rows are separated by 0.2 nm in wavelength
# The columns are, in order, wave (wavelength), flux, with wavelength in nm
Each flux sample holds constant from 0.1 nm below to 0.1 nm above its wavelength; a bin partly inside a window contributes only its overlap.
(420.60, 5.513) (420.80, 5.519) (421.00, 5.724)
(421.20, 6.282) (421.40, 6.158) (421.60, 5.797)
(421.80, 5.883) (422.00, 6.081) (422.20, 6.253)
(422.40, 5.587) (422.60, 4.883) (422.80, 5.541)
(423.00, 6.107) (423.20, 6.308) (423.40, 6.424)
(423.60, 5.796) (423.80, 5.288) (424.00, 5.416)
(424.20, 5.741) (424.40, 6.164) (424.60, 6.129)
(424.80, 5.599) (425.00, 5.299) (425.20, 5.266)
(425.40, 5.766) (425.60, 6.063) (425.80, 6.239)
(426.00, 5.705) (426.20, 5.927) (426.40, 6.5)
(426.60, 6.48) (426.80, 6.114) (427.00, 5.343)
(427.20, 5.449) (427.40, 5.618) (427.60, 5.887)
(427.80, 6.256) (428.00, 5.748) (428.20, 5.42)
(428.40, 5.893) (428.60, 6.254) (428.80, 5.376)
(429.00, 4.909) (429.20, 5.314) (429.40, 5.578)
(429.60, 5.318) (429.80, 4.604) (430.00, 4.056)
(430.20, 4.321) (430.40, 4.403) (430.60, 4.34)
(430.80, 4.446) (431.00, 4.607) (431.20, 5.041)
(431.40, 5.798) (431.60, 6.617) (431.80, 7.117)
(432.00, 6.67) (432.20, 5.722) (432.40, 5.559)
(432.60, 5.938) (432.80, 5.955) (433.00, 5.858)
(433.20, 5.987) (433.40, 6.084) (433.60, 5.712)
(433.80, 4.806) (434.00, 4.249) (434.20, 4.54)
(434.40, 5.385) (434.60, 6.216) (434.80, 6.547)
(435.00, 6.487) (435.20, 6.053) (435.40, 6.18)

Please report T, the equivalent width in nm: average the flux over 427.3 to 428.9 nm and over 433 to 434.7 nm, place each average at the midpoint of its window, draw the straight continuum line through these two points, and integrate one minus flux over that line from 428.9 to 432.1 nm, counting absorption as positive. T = 0.25 nm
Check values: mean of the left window 5.81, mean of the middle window 5.2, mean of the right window 5.4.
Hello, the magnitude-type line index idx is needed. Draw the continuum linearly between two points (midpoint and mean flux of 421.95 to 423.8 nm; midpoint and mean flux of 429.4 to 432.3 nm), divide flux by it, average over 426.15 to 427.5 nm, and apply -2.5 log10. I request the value -0.07 mag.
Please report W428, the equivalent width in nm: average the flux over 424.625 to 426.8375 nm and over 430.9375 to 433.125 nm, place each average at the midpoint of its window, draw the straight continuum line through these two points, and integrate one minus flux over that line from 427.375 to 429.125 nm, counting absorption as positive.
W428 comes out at 0.06 nm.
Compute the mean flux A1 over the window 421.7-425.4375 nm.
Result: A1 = 5.76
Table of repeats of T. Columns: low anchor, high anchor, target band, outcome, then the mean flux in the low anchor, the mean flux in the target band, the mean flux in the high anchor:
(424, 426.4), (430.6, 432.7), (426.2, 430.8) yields 0.277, 5.82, 5.41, 5.68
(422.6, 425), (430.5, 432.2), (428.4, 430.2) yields 0.153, 5.8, 5.17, 5.59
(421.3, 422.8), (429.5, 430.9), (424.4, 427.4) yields -0.392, 5.79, 5.85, 4.5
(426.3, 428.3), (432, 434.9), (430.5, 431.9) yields 0.075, 5.88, 5.42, 5.65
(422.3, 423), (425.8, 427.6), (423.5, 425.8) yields -0.013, 5.45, 5.71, 5.91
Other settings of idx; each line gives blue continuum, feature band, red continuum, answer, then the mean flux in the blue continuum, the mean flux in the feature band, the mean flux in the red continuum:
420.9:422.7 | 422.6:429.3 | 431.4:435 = 0.011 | 5.85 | 5.78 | 5.84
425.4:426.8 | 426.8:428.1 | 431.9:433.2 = 0.062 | 6.12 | 5.75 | 5.95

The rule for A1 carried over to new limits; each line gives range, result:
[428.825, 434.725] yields 5.36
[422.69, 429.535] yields 5.79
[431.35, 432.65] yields 6.23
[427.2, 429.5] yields 5.65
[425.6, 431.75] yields 5.48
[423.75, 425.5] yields 5.64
